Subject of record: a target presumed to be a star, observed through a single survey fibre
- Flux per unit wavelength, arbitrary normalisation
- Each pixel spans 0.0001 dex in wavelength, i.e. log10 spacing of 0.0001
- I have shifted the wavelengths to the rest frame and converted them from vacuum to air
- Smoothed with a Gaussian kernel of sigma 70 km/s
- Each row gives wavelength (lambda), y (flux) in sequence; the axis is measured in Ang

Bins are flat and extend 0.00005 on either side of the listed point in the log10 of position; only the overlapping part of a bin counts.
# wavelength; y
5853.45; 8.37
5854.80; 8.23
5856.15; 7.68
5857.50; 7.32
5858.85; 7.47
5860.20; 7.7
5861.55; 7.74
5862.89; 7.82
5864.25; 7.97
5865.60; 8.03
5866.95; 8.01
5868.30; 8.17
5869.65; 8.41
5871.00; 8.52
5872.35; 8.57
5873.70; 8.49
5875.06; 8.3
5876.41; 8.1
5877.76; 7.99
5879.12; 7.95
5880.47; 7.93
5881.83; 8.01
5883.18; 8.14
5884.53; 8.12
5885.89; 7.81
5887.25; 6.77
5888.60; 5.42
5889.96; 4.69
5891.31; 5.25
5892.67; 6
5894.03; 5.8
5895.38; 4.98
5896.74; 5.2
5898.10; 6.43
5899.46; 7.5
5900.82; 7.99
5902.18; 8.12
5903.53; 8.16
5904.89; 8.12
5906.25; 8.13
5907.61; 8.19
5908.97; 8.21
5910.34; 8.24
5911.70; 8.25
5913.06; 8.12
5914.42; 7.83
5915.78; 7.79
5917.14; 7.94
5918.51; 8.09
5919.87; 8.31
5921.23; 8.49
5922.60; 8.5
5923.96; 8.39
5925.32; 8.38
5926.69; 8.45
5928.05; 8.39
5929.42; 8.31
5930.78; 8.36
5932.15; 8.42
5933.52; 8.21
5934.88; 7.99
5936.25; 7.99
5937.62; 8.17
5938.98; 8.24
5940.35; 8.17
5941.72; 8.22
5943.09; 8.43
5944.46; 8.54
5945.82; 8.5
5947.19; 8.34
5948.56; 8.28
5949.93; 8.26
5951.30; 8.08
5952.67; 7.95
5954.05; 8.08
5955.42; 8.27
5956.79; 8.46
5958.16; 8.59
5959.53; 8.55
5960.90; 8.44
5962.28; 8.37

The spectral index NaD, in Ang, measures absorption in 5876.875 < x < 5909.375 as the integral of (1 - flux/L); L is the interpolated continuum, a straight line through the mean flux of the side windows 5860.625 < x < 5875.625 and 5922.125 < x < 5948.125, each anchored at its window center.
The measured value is 4.4 Ang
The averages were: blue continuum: 8.18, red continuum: 8.32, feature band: 7.12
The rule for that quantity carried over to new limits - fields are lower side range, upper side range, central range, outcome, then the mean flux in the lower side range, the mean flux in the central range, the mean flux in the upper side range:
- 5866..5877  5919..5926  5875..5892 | 2.27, 8.32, 7.23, 8.41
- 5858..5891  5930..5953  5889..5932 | 2.43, 7.73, 7.57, 8.25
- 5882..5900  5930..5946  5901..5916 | -2.23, 6.36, 8.11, 8.27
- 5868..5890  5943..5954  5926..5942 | -0.13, 7.81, 8.24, 8.28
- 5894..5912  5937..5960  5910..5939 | -1.43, 7.42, 8.22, 8.3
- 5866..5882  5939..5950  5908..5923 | 0.24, 8.21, 8.15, 8.34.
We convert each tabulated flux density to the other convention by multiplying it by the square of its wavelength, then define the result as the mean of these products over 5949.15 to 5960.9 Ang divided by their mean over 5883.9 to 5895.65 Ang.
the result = 1.38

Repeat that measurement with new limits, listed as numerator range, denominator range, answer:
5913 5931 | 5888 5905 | 1.30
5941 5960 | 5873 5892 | 1.16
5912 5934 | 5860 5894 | 1.11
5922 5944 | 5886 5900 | 1.43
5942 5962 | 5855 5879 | 1.07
